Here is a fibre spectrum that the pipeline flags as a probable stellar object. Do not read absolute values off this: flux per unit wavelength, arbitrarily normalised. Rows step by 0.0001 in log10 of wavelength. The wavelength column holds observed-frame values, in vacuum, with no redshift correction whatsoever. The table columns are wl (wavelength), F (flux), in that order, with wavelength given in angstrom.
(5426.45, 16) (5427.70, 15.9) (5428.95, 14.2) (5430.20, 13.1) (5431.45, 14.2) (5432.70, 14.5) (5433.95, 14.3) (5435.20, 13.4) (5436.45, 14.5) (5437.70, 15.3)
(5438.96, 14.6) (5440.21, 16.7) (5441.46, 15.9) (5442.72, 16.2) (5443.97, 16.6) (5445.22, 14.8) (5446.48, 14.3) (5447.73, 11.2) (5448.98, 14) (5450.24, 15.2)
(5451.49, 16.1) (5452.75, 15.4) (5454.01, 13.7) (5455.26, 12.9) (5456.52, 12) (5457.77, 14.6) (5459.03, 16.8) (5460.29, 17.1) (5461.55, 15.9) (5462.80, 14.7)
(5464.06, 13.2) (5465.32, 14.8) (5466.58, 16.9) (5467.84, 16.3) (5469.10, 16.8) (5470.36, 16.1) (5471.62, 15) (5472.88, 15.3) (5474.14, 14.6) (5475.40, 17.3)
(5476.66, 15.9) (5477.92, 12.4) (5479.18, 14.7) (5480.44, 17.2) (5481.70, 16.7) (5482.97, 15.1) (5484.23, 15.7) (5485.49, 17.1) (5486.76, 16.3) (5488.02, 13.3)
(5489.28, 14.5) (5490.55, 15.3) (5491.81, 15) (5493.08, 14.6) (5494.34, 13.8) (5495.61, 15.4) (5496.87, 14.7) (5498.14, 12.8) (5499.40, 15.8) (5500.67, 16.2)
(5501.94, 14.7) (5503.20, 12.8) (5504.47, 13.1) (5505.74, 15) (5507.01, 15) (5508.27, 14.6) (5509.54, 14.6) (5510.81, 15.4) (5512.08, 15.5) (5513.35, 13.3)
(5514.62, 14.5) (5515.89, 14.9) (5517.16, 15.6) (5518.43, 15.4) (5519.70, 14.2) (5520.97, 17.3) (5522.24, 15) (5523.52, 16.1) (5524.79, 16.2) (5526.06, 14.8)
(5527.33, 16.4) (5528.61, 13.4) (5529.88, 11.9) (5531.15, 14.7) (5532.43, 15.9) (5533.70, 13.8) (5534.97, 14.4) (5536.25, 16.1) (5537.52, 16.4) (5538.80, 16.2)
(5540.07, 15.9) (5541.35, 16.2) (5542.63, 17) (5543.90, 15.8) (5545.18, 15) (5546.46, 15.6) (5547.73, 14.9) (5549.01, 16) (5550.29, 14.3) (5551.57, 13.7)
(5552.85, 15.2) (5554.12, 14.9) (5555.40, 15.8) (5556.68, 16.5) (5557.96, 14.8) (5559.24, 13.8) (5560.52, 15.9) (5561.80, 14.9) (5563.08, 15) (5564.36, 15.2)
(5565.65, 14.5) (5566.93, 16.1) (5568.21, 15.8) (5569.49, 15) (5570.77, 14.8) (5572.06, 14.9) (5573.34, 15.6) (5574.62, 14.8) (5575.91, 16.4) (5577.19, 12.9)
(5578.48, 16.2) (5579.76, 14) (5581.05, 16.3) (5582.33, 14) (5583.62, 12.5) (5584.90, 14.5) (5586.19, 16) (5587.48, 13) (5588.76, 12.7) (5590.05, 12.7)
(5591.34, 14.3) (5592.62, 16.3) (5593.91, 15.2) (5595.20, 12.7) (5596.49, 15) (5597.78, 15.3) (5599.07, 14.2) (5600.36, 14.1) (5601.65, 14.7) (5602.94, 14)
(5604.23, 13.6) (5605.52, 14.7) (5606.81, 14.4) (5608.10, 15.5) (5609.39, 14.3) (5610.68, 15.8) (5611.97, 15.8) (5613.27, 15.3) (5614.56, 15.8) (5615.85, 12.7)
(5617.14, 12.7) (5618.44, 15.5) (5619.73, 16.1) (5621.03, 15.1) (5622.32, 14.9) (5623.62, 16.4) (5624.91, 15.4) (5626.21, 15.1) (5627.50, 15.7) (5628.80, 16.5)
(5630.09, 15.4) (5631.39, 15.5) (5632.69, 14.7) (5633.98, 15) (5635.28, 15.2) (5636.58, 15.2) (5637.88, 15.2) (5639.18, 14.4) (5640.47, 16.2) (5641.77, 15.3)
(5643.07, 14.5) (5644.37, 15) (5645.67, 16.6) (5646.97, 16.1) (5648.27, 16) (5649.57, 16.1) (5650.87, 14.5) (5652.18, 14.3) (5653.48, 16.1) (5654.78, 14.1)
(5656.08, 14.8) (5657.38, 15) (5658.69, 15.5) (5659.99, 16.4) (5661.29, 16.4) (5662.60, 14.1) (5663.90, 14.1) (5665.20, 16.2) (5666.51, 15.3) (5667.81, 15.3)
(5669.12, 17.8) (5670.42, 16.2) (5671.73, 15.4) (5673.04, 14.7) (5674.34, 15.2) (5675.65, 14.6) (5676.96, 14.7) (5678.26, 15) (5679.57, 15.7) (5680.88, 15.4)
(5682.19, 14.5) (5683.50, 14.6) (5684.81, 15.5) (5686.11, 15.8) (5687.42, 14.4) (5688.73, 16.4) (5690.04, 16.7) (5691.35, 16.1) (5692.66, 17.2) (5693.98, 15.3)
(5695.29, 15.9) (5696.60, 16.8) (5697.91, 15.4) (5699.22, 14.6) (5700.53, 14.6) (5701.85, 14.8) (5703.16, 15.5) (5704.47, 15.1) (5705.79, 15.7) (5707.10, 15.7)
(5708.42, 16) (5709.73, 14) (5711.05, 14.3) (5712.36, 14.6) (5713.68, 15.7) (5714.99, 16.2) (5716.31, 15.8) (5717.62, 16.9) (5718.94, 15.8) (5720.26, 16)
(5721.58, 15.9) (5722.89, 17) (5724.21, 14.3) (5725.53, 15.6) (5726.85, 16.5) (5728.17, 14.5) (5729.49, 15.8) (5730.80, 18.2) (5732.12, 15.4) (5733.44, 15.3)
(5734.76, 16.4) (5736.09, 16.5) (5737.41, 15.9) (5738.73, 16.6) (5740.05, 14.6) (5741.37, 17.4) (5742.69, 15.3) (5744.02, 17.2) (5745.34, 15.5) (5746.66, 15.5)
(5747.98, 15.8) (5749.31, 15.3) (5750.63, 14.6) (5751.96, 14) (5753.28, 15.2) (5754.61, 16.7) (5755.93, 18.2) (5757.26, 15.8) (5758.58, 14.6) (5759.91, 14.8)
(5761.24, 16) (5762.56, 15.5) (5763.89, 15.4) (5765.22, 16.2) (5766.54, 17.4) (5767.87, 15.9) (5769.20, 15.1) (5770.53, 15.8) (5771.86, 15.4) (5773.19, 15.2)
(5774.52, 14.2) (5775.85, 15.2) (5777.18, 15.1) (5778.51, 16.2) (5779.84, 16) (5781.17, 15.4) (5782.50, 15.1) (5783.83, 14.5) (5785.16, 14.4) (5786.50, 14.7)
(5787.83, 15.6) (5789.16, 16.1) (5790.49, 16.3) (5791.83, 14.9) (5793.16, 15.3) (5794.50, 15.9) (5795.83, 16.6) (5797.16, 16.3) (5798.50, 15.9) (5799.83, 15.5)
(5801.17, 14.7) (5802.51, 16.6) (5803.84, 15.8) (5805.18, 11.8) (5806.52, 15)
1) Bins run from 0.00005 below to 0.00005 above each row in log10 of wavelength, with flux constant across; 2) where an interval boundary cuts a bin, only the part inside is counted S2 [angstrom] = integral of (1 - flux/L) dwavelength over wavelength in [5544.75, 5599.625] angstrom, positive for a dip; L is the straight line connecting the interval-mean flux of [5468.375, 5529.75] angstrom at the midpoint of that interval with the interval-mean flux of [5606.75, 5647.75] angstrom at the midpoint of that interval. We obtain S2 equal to 1.3 angstrom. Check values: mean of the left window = 15.1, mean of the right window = 15.2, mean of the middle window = 14.8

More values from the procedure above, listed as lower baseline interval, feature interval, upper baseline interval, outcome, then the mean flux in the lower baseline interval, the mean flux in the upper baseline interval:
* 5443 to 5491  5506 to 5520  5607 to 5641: 0.3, 15.2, 15.2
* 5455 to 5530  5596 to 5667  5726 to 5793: 1.2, 15.1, 15.7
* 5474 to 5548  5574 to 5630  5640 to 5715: 2.0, 15.1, 15.4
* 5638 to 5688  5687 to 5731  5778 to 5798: -0.8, 15.3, 15.6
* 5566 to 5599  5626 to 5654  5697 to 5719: -0.8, 14.7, 15.3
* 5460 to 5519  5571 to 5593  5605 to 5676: 1.0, 15.1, 15.3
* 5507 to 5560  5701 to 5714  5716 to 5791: 0.4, 15.2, 15.7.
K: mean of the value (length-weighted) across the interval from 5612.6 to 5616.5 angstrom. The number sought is 14.6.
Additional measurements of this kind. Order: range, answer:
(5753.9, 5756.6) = 17.4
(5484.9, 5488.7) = 15.5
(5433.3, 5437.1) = 14.1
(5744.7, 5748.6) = 15.6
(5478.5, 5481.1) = 15.9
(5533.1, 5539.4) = 15.4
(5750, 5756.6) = 15.7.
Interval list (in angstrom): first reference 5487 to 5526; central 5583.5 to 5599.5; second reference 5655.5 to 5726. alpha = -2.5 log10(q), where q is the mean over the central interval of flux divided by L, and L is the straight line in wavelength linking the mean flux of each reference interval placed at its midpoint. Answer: 0.07 mag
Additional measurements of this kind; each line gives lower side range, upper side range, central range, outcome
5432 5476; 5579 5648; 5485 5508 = 0.02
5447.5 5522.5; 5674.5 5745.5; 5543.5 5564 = 0.01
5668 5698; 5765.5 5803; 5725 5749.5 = -0.03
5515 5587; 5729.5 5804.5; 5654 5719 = 0.00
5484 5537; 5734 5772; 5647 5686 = 0.01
